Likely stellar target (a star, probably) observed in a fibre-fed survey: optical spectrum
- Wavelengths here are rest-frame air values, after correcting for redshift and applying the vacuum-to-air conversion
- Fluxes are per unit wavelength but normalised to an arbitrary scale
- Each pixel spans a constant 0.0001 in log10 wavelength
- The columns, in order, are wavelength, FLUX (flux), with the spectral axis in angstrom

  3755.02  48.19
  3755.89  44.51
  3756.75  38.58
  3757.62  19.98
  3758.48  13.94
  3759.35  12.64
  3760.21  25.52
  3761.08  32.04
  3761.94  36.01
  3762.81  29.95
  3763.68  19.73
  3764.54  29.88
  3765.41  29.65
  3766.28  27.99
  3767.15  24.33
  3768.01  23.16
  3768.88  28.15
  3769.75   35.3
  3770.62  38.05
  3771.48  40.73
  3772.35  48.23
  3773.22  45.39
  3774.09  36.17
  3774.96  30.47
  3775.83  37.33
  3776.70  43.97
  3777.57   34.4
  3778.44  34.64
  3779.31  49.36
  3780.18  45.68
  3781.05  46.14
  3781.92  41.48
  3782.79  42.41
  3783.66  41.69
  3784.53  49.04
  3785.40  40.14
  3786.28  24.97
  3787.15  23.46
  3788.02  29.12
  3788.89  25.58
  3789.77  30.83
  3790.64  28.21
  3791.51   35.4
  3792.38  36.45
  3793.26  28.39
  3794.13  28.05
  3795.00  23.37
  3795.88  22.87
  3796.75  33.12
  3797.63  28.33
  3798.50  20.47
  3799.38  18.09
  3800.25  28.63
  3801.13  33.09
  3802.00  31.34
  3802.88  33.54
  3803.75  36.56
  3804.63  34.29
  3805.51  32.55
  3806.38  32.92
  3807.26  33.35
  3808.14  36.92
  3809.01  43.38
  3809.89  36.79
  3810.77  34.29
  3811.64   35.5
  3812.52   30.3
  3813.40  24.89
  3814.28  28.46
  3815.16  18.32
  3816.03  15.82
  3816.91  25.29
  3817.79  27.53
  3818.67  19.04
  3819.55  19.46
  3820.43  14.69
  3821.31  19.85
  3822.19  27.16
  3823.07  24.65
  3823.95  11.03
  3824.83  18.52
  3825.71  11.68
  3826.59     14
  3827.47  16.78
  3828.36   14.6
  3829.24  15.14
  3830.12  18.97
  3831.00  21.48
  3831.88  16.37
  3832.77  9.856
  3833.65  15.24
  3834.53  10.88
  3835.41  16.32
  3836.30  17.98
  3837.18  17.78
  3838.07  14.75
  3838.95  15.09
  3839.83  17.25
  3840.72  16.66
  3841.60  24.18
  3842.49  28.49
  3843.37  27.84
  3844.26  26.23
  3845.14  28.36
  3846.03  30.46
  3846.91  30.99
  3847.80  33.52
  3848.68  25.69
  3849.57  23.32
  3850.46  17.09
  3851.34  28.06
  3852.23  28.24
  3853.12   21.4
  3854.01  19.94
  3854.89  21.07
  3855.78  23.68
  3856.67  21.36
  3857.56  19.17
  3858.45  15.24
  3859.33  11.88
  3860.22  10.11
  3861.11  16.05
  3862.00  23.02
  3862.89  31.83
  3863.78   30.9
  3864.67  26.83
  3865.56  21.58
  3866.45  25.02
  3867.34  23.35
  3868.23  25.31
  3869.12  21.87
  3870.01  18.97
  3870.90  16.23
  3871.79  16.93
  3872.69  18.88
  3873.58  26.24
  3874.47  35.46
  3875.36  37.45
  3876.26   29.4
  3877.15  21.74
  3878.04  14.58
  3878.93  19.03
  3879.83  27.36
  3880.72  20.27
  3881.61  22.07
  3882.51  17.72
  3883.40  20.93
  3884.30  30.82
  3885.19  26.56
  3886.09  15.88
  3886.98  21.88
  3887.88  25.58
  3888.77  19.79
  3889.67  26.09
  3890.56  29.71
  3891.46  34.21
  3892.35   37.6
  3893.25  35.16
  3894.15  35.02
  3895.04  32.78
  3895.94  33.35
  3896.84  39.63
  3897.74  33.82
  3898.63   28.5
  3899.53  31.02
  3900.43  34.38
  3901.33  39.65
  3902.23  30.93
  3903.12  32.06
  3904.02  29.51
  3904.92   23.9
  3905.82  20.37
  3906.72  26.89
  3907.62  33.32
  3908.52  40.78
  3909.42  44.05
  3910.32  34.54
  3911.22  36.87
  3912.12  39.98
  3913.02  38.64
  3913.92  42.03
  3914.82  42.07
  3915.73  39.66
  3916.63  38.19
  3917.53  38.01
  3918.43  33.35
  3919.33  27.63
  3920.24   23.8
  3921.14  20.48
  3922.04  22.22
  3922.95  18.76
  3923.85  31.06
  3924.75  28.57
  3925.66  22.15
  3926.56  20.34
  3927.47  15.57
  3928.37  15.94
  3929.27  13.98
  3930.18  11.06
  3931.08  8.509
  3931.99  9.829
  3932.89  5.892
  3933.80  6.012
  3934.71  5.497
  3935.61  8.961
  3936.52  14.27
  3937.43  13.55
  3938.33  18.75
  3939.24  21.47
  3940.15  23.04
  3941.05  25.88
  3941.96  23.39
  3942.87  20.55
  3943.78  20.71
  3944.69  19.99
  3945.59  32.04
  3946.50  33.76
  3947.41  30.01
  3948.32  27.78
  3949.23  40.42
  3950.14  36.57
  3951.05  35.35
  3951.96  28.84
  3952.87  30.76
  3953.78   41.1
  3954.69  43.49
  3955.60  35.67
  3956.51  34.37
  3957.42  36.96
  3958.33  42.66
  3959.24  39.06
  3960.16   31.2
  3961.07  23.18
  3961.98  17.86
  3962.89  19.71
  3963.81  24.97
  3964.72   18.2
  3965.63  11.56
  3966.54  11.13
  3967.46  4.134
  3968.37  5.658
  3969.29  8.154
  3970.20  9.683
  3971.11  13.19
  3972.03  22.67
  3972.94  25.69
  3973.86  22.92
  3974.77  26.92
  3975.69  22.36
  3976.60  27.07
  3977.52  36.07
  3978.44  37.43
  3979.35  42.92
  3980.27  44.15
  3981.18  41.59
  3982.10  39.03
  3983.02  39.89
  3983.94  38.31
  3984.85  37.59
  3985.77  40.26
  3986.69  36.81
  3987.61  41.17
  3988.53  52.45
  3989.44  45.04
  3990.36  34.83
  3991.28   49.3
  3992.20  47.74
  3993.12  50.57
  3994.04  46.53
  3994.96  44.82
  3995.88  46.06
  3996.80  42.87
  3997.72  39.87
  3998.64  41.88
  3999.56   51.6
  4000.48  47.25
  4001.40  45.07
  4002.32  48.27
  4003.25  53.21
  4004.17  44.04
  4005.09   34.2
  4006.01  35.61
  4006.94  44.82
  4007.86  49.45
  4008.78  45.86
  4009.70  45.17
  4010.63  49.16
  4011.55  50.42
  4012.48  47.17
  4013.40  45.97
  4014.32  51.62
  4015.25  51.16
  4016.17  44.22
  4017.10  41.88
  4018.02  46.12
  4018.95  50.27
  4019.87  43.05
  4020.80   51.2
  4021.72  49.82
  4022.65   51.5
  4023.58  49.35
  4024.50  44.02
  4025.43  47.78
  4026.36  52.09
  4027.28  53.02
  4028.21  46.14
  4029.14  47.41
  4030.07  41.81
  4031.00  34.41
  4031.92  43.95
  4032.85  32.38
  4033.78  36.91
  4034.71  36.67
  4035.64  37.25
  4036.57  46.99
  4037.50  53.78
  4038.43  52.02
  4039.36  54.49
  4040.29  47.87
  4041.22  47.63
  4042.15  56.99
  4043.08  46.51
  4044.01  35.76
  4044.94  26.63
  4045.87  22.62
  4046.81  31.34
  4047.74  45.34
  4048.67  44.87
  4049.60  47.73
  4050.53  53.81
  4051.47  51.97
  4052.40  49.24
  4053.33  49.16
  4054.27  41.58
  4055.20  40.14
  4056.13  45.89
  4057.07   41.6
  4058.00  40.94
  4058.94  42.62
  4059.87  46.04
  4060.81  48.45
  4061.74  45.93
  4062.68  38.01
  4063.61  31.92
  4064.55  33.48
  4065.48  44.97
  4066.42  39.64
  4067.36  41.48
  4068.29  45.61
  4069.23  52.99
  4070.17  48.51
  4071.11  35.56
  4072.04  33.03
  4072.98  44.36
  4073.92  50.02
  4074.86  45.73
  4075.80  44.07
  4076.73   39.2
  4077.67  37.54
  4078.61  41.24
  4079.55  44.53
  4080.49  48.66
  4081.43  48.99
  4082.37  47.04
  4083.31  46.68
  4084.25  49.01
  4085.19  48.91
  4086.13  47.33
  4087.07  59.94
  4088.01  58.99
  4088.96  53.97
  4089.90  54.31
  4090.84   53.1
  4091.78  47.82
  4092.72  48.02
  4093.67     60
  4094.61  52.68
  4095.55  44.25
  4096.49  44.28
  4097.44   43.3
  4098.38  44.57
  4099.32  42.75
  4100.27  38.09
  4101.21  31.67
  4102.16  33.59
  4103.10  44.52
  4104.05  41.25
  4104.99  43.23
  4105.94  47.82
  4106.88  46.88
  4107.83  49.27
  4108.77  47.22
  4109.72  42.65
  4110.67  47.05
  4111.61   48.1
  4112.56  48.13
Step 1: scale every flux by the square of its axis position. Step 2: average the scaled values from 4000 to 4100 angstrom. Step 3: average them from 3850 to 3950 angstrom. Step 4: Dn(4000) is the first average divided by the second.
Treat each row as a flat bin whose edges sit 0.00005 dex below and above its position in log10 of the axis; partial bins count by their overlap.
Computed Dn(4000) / 1.94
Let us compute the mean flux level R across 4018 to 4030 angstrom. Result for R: 48.4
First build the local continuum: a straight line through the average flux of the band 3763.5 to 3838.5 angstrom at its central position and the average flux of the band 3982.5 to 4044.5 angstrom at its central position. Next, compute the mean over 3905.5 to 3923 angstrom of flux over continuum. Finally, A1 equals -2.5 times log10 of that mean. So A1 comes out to 0.12 mag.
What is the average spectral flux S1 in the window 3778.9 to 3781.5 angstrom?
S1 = 47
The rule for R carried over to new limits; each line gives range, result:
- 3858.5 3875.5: 22.6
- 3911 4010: 30.7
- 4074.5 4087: 45.8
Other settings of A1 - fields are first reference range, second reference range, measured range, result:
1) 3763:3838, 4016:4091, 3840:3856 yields 0.24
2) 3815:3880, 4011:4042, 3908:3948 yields 0.29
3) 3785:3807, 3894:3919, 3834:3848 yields 0.39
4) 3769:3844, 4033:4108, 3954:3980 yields 0.45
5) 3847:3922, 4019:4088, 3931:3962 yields 0.31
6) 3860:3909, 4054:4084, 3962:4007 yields 0.05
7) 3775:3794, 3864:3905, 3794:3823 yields 0.21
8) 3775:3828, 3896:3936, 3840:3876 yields 0.20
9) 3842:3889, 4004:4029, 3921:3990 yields 0.42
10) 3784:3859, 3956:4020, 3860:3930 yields 0.10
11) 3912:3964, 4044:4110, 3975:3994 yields -0.24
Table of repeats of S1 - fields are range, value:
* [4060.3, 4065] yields 39.6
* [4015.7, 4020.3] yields 45.2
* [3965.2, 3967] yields 11.3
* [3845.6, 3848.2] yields 31.7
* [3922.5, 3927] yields 24.2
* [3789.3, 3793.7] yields 31.8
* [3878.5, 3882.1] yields 22.1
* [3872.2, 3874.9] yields 26.6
